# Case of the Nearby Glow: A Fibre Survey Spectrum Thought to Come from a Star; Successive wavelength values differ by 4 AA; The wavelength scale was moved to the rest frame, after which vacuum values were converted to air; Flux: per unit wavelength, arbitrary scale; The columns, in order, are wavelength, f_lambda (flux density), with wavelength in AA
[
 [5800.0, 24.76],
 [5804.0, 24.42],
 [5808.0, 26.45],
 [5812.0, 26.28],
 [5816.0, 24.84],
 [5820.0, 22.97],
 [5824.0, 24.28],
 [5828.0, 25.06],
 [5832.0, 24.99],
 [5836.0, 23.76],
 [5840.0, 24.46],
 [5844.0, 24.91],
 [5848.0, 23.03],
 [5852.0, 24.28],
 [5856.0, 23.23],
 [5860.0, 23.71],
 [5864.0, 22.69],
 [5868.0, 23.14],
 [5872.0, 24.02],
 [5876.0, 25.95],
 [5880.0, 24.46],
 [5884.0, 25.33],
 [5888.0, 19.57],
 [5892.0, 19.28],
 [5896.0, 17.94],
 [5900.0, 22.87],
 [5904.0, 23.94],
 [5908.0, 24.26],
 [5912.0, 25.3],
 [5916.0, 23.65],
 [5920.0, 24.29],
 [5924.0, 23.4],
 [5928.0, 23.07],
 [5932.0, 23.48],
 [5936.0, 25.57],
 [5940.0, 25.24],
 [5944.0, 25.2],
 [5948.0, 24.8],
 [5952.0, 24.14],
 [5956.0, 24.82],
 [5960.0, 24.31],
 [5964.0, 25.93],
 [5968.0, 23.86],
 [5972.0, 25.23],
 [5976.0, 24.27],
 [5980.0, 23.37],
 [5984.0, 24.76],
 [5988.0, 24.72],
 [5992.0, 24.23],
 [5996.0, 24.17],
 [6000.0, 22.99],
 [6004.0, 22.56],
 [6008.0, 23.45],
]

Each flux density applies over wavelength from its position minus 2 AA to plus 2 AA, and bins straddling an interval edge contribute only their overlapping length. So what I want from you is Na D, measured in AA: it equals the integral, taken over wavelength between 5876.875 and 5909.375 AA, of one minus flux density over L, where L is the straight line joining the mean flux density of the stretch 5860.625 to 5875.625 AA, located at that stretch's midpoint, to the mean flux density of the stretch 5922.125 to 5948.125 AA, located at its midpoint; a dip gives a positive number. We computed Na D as 2.2 AA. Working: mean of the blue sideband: 23.6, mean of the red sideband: 24.4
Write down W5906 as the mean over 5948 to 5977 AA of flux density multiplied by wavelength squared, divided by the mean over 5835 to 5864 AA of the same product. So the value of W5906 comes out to 1.1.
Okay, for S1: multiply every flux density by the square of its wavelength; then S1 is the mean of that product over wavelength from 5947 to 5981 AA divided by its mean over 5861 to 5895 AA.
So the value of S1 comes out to 1.1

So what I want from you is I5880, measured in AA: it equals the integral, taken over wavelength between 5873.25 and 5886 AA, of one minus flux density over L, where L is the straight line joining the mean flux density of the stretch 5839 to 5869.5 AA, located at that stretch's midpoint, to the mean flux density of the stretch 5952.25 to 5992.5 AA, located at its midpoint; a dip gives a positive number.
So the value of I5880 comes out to -0.71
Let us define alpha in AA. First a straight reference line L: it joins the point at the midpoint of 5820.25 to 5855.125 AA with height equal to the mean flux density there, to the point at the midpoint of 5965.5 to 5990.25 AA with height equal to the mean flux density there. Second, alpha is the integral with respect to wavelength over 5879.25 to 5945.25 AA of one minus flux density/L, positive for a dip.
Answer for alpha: 2.78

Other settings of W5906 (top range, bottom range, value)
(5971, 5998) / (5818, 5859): 1.06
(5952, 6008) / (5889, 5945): 1.06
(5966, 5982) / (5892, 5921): 1.08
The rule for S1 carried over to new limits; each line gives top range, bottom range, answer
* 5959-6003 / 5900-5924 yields 1.03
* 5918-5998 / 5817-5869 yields 1.06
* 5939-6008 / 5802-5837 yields 1.03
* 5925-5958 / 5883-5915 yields 1.12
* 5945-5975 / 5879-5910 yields 1.14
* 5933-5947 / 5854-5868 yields 1.11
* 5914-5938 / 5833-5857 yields 1.02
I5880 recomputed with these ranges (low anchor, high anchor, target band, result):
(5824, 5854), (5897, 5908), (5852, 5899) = 1.8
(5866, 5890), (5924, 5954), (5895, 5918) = 0.8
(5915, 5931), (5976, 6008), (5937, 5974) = -1.8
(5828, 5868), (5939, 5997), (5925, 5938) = 0.2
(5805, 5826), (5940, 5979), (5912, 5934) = 0.9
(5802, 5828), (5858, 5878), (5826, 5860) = 0.3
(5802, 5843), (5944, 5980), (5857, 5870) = 0.8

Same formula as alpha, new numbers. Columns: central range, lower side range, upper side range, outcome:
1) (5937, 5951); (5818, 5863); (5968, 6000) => -0.49 AA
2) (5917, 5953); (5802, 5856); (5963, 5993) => 0.26 AA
